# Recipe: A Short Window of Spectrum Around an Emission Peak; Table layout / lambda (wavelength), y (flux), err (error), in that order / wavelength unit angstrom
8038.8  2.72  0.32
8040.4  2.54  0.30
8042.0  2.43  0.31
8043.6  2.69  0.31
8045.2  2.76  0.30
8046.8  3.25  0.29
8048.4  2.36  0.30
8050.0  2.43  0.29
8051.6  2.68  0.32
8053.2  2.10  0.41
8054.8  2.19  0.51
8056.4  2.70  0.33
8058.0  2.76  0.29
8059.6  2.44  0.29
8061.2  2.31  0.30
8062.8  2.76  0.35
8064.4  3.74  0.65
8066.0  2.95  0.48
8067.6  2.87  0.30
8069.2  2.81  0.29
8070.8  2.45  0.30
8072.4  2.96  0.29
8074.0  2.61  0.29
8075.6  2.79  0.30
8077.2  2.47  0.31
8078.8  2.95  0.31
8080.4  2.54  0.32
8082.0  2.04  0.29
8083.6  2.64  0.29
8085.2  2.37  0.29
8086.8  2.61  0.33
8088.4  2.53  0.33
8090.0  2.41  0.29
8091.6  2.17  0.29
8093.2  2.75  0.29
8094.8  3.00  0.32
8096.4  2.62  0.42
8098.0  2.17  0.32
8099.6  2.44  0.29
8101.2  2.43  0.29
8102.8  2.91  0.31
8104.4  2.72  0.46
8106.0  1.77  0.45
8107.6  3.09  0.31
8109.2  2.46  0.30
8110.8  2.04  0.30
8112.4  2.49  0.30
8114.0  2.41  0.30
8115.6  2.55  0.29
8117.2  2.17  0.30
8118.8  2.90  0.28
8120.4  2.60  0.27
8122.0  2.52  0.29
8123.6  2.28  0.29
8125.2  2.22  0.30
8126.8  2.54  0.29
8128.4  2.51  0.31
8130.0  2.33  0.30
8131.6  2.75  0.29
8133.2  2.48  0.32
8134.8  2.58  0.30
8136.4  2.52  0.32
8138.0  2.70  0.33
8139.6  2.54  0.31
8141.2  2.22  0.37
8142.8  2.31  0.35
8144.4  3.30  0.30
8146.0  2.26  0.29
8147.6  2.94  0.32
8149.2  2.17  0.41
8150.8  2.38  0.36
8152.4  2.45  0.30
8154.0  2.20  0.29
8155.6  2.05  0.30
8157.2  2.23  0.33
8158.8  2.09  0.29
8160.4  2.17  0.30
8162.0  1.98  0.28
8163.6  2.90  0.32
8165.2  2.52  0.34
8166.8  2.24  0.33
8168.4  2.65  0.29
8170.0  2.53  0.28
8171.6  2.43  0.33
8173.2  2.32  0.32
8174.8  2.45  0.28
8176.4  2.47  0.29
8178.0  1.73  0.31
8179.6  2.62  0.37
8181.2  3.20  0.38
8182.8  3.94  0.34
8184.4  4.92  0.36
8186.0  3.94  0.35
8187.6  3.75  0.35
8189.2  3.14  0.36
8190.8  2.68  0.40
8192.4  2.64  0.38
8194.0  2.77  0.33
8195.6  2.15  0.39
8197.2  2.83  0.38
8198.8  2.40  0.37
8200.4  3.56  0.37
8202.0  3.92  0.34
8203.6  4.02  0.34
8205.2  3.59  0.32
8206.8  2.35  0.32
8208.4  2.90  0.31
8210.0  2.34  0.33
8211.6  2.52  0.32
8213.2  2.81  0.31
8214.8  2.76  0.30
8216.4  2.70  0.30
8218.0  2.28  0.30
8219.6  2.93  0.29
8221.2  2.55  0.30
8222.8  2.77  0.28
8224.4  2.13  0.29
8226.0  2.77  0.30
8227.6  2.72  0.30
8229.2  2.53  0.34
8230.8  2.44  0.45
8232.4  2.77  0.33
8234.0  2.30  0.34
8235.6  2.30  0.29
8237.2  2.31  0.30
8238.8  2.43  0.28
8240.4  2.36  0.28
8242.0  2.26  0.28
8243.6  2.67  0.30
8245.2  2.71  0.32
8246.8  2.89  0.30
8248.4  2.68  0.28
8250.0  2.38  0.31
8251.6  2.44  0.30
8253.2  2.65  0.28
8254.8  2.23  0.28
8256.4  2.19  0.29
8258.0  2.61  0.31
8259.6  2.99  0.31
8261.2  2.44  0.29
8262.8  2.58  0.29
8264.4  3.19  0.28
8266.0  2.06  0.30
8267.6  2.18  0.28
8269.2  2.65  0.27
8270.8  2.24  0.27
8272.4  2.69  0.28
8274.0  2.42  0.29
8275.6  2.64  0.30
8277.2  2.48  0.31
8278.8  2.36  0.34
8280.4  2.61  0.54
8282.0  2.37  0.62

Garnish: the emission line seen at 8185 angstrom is [S II]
